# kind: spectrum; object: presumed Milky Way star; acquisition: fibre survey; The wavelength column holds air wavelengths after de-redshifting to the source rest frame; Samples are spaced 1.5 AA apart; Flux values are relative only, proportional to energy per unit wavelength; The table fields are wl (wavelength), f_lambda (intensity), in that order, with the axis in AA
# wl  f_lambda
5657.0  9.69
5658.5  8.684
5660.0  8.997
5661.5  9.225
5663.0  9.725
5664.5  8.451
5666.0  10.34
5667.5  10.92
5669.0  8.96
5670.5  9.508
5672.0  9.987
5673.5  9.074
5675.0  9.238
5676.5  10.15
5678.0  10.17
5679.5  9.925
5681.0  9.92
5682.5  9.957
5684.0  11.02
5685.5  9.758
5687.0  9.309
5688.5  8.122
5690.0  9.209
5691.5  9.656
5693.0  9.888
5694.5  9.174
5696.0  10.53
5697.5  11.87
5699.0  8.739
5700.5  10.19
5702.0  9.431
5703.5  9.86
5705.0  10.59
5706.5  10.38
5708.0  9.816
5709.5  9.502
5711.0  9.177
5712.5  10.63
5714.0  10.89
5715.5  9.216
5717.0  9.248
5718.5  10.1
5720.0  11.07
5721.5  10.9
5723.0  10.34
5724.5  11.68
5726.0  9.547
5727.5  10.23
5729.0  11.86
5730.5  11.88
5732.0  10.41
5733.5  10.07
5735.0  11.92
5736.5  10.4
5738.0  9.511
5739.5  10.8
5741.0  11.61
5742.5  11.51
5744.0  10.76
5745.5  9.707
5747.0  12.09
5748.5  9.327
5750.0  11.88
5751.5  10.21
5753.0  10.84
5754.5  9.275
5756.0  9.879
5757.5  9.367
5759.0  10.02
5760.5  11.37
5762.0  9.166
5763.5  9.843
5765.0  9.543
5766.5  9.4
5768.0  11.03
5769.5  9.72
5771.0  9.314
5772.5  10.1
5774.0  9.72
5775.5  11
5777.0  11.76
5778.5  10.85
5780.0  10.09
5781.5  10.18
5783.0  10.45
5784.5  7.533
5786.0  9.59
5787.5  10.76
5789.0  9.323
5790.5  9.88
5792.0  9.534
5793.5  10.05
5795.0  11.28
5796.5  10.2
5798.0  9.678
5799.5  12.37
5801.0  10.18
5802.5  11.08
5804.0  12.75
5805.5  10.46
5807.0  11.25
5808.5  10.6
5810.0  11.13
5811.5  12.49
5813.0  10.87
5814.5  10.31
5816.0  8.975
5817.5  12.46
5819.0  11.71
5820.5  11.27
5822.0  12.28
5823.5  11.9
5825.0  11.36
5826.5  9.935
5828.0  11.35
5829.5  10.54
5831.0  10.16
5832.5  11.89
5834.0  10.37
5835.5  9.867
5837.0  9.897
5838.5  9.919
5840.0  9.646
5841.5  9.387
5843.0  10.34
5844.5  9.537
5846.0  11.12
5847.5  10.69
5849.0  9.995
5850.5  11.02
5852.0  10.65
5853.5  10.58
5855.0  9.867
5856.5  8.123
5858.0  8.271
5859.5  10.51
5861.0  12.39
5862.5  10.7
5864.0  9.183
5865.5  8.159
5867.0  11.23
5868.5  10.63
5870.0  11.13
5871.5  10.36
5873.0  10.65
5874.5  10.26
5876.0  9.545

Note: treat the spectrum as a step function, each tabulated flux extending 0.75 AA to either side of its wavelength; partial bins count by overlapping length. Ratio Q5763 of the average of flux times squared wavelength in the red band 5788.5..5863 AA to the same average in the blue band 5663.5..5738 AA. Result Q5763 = 1.1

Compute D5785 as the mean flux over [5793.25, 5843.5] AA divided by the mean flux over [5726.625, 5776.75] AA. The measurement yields 1.04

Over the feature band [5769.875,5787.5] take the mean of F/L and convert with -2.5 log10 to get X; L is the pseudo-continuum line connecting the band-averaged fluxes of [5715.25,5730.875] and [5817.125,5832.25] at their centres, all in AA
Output 0.09 mag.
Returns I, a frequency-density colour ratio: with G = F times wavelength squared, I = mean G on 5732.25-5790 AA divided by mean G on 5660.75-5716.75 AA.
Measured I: 1.07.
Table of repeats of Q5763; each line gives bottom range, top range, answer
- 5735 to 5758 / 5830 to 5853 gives 1.01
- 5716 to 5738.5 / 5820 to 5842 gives 1.04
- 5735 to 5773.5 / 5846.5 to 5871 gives 1.03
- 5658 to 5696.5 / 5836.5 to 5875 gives 1.13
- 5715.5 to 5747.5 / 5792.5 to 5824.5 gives 1.07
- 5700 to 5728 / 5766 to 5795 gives 1.01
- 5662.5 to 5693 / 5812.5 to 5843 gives 1.16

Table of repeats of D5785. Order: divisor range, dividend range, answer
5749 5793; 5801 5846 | 1.08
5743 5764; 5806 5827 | 1.09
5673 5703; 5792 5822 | 1.13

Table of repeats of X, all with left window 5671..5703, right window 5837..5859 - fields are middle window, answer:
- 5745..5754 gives -0.09 mag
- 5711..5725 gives -0.06 mag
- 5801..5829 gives -0.13 mag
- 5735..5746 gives -0.09 mag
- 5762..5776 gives 0.00 mag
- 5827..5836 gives -0.08 mag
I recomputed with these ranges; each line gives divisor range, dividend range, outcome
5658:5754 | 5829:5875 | 1.06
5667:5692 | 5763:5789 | 1.07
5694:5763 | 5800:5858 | 1.06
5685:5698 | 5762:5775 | 1.04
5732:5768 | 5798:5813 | 1.11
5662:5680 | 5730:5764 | 1.11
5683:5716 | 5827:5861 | 1.09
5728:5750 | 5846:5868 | 0.97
